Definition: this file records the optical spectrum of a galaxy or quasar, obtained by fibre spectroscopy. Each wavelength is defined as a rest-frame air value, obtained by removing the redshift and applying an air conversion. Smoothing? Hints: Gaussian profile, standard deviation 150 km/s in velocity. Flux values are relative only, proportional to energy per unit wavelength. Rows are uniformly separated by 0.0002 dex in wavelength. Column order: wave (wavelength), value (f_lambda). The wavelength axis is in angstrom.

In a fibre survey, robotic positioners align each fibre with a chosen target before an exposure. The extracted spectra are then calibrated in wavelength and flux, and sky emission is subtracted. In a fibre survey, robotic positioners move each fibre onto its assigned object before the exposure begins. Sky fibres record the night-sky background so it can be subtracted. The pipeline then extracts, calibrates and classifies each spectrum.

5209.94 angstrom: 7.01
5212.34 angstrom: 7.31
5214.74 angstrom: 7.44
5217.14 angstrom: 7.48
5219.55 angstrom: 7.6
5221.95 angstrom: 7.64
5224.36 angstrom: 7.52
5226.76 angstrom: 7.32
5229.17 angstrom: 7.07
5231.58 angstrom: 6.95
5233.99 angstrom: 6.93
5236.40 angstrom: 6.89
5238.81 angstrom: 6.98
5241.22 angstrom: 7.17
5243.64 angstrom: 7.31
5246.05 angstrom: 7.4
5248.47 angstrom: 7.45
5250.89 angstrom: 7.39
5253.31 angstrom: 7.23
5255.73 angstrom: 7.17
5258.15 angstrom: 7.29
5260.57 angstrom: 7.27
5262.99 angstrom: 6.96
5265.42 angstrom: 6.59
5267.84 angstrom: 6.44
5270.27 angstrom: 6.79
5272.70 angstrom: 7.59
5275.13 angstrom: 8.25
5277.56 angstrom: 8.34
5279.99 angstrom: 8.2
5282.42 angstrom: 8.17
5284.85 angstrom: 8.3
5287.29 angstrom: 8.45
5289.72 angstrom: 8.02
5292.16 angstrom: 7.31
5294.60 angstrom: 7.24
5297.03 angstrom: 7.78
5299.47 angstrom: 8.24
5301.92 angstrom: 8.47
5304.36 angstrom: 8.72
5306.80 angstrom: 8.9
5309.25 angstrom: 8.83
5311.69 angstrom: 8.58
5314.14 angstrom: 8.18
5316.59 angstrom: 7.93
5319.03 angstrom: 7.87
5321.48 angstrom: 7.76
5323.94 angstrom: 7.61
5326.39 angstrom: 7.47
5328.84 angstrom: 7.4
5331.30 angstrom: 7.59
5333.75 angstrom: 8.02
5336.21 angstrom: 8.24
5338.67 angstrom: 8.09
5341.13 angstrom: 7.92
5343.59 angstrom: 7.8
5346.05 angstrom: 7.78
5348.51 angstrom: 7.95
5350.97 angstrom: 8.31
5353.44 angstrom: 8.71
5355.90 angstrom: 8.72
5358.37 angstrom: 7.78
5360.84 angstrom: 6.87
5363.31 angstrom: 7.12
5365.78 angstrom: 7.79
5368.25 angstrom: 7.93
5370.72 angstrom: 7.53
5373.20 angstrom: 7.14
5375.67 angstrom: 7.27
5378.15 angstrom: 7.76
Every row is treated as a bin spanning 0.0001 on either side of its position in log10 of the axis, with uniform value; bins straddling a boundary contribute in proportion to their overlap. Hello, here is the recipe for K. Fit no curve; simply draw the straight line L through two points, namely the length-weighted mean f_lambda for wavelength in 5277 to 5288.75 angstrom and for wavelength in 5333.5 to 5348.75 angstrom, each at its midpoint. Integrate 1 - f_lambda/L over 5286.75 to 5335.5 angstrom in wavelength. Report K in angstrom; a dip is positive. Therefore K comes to 0.7 angstrom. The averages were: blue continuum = 8.29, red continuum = 7.97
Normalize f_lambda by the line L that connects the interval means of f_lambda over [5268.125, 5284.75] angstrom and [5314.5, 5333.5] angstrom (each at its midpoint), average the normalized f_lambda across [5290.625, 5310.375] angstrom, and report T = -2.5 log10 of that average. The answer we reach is -0.06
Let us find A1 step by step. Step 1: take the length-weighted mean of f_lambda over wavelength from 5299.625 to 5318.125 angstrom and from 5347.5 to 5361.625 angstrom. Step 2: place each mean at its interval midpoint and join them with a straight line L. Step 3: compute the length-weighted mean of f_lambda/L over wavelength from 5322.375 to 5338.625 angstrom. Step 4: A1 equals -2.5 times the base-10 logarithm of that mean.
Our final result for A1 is 0.08 mag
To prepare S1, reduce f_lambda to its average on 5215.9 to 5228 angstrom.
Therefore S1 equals 7.51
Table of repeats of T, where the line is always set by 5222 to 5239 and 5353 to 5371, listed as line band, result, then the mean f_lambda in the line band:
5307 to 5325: -0.08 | 8.16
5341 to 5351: -0.03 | 7.92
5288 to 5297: -0.03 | 7.62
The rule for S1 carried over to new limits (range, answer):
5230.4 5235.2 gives 6.94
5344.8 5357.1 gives 8.3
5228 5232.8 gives 7.01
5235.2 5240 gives 6.94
